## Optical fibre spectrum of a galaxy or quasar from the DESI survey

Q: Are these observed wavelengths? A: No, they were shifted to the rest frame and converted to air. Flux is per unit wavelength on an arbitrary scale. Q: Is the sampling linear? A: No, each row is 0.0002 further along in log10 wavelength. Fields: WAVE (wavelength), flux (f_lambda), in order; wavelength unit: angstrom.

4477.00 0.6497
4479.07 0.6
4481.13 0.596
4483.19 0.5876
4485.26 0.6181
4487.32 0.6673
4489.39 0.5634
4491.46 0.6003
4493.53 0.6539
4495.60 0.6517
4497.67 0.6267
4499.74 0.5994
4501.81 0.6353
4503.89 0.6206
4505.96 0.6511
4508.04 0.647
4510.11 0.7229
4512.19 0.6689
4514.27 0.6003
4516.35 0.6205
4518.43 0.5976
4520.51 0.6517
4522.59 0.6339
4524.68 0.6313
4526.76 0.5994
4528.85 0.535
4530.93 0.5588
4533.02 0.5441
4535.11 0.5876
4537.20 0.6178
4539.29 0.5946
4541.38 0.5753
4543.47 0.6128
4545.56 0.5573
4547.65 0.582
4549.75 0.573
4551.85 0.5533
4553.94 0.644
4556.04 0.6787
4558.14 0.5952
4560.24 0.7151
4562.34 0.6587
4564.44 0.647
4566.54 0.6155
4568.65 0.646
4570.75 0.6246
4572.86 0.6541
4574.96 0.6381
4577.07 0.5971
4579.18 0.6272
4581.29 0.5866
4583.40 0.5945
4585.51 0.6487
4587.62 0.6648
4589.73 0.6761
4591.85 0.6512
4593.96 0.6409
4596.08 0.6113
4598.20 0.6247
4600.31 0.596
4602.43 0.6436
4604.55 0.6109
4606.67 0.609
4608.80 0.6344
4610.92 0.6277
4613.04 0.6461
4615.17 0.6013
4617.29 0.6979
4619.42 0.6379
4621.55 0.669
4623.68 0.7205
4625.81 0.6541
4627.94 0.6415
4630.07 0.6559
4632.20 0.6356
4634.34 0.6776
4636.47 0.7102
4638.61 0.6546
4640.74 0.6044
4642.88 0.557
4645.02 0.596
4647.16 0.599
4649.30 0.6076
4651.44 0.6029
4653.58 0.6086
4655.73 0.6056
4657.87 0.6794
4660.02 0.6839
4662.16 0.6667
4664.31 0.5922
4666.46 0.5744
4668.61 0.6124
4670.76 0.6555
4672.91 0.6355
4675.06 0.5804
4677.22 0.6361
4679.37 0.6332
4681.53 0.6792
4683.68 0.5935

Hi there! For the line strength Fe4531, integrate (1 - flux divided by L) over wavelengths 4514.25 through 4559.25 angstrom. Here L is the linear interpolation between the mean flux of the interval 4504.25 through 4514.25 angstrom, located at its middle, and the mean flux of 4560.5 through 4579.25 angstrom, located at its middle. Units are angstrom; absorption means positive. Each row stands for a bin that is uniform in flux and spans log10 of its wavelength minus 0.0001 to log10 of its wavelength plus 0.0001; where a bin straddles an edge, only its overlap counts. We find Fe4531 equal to 3.7 angstrom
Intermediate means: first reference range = 0.662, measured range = 0.598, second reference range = 0.638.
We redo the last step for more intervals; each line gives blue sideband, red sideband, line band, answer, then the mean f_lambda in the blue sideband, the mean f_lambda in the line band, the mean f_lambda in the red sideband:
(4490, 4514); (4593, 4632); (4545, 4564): 0.6 angstrom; 0.641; 0.62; 0.64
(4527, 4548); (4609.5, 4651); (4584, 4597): -0.7 angstrom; 0.577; 0.647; 0.641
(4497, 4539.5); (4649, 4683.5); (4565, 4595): -0.6 angstrom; 0.617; 0.634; 0.628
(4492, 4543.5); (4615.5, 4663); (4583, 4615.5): 0.2 angstrom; 0.617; 0.631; 0.643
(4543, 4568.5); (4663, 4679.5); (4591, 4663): -2.4 angstrom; 0.62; 0.637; 0.615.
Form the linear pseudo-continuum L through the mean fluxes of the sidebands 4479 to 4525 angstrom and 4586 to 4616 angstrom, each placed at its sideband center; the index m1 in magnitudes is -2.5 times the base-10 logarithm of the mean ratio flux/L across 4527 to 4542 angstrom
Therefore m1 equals 0.10 mag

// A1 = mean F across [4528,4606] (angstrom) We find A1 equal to 0.616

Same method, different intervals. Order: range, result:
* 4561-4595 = 0.636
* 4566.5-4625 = 0.636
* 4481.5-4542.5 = 0.616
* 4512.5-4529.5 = 0.613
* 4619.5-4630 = 0.667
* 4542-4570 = 0.621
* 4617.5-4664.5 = 0.641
